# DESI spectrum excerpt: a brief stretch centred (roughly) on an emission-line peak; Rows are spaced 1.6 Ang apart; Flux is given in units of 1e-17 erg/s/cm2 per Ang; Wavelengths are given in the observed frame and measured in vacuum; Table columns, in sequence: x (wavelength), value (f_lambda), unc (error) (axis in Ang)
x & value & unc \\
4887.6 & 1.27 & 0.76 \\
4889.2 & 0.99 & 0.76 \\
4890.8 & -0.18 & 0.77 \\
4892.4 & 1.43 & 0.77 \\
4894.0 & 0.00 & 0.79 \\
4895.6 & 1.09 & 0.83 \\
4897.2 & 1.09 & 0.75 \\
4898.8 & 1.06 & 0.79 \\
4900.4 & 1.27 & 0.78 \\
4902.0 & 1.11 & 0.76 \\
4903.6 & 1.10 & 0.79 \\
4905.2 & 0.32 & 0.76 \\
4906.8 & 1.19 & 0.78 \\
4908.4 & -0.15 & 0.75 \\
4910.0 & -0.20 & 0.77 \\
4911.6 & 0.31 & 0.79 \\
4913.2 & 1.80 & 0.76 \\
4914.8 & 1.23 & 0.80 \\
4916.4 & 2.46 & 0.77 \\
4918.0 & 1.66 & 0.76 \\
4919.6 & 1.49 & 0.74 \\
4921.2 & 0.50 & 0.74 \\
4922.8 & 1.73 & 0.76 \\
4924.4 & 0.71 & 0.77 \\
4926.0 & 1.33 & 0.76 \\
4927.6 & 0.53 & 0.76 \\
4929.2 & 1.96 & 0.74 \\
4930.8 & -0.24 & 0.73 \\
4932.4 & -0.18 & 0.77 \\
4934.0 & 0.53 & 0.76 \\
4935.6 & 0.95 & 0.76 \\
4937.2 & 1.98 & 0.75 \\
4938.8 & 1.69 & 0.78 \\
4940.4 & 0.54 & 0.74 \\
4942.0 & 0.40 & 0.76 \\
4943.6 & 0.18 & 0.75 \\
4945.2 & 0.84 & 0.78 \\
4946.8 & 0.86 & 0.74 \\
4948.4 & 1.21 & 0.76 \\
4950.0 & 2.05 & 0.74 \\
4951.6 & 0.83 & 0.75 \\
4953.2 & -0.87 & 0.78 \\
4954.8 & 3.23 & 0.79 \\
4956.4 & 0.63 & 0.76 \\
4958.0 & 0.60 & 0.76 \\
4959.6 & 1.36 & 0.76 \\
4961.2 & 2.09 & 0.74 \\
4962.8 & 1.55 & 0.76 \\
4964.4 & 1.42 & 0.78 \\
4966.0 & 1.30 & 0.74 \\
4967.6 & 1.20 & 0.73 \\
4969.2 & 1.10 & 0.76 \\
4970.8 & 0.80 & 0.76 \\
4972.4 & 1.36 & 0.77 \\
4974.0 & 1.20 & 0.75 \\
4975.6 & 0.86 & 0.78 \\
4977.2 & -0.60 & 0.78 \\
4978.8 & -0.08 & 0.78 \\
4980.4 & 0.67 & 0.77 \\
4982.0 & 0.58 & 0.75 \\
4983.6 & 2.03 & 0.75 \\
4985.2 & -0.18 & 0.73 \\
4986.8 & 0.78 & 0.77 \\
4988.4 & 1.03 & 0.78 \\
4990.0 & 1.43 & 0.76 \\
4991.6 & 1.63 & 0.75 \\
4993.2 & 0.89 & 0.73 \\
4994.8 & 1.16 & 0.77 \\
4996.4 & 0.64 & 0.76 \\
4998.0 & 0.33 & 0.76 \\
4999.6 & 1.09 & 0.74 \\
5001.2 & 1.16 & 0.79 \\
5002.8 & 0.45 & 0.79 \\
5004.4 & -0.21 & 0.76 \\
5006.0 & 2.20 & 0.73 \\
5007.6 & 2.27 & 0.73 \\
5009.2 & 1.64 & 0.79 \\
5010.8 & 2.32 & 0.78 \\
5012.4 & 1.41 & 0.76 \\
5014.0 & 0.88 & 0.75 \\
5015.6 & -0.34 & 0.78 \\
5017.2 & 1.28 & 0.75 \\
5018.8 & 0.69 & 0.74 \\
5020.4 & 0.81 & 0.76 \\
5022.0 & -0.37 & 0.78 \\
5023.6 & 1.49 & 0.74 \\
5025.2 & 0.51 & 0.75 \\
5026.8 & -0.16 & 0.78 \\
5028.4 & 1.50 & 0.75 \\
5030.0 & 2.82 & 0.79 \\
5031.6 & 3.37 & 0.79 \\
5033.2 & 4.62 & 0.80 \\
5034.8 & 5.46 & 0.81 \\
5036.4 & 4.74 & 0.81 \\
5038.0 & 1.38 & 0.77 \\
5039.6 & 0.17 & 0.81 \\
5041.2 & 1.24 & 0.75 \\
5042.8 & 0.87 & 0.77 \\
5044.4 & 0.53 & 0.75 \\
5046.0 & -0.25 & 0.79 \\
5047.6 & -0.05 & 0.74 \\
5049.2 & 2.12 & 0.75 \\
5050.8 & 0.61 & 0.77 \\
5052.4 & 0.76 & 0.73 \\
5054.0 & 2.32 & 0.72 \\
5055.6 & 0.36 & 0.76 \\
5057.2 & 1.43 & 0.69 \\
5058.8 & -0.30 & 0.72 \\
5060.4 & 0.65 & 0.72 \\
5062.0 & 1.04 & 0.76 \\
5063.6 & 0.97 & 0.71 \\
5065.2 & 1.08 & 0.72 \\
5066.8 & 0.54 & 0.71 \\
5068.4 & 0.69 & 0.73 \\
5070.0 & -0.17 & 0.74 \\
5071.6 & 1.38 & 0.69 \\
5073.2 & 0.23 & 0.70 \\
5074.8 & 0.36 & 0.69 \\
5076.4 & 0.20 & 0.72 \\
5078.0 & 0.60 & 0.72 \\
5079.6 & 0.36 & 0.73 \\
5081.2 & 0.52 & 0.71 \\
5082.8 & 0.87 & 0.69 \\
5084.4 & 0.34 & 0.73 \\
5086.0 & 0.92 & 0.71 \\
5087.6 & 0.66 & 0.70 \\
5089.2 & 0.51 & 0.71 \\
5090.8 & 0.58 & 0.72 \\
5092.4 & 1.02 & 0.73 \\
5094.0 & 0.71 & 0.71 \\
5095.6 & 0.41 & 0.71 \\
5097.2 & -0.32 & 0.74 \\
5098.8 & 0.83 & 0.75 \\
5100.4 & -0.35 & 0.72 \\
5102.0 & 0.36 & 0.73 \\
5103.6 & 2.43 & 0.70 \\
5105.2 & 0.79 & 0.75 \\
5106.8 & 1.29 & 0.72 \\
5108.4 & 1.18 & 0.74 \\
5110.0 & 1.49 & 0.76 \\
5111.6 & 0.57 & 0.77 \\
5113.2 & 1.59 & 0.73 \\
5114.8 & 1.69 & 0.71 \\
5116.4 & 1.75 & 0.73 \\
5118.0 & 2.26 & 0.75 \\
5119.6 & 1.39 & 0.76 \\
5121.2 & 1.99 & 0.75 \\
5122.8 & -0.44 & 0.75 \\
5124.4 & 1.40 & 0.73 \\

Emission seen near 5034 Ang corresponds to [O II] 3727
